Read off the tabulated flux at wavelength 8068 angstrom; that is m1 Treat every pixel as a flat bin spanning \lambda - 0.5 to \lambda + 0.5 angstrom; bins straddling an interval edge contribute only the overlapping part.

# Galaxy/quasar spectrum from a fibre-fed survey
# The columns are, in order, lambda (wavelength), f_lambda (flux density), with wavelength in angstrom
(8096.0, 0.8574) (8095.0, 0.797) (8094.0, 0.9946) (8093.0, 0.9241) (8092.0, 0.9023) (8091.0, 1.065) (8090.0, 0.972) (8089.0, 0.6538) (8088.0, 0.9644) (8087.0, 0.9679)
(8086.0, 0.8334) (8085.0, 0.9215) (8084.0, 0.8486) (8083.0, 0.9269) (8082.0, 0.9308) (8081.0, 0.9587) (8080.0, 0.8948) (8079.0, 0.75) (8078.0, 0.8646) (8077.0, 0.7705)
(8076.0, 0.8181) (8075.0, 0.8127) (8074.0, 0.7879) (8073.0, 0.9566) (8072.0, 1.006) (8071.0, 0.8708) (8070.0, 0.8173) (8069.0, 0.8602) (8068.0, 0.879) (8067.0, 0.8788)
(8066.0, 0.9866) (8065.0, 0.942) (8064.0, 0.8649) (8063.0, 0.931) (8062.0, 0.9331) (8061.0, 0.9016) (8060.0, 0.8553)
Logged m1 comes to 0.879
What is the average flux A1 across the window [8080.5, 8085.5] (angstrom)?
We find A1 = 0.917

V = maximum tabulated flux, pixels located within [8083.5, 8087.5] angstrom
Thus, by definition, 0.9679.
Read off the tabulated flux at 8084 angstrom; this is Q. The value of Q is 0.8486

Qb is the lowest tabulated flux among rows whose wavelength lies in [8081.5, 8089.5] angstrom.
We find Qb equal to 0.6538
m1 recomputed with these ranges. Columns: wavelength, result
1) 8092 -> 0.9023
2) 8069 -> 0.8602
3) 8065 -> 0.942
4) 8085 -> 0.9215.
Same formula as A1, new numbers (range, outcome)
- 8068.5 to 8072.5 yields 0.889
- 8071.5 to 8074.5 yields 0.917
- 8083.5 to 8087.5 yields 0.893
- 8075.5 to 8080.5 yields 0.82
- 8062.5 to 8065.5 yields 0.913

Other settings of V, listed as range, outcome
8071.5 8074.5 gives 1.006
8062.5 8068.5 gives 0.9866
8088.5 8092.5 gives 1.065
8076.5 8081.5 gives 0.9587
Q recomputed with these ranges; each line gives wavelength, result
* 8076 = 0.8181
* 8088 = 0.9644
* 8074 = 0.7879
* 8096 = 0.8574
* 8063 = 0.931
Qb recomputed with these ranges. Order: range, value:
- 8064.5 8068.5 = 0.8788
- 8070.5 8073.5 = 0.8708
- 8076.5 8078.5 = 0.7705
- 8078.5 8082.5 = 0.75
